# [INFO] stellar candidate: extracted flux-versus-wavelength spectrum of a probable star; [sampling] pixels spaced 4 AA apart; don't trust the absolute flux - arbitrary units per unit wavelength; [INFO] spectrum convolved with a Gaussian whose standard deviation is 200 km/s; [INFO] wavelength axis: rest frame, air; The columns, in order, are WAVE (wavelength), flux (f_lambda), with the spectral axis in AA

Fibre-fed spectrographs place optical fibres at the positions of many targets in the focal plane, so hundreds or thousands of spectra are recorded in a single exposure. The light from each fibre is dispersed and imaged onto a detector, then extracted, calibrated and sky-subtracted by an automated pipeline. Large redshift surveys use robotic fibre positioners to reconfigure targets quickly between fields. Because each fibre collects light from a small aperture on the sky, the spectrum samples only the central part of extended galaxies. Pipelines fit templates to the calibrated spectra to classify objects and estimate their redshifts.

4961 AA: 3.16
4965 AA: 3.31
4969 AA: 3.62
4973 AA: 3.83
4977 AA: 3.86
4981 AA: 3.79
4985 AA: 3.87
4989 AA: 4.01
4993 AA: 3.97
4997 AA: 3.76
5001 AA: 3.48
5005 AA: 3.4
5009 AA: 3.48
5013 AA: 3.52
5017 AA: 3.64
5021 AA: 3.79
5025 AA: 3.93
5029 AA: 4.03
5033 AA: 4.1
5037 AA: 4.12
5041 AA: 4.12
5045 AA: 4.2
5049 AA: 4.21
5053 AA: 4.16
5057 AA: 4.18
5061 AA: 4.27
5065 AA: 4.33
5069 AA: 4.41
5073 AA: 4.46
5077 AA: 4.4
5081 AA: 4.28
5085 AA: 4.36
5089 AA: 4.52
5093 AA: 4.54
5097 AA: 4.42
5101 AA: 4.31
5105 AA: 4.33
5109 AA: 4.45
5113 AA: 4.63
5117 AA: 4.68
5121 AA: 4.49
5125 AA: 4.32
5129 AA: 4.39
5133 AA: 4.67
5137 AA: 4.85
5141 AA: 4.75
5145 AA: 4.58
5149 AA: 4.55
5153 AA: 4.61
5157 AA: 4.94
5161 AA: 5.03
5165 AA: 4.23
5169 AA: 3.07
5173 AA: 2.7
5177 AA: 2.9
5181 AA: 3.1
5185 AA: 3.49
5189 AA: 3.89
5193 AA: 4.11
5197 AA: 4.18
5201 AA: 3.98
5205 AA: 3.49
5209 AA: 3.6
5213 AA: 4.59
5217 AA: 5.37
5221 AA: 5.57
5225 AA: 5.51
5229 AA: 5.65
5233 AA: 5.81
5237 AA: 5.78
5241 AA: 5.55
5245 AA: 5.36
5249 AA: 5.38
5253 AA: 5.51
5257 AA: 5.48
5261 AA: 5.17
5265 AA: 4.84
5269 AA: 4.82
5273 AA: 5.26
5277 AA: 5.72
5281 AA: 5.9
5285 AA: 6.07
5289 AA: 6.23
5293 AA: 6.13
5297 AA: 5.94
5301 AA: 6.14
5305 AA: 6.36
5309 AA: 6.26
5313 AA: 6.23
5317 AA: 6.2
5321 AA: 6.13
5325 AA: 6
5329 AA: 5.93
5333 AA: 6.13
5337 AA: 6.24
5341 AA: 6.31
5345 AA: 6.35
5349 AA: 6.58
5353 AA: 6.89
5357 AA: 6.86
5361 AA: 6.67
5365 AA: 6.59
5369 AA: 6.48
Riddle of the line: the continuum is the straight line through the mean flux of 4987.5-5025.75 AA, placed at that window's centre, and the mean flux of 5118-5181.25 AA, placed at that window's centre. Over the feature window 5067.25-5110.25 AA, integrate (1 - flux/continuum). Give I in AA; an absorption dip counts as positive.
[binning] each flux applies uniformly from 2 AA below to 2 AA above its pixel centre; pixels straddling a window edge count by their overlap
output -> -4.35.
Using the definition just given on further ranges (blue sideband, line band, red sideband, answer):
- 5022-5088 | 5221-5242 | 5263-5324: -0.8 AA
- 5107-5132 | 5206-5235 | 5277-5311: 1.8 AA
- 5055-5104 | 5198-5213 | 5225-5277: 3.8 AA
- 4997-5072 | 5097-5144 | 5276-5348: 1.1 AA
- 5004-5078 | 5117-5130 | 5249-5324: 0.5 AA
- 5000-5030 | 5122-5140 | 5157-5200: -4.1 AA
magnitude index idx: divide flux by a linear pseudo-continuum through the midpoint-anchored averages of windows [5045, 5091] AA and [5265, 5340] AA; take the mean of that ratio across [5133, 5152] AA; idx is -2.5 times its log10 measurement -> 0.04 mag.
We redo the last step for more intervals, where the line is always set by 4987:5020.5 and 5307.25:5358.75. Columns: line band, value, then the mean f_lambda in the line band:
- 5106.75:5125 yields 0.008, 4.53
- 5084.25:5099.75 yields -0.022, 4.46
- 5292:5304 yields -0.010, 6.09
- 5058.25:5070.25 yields -0.044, 4.32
